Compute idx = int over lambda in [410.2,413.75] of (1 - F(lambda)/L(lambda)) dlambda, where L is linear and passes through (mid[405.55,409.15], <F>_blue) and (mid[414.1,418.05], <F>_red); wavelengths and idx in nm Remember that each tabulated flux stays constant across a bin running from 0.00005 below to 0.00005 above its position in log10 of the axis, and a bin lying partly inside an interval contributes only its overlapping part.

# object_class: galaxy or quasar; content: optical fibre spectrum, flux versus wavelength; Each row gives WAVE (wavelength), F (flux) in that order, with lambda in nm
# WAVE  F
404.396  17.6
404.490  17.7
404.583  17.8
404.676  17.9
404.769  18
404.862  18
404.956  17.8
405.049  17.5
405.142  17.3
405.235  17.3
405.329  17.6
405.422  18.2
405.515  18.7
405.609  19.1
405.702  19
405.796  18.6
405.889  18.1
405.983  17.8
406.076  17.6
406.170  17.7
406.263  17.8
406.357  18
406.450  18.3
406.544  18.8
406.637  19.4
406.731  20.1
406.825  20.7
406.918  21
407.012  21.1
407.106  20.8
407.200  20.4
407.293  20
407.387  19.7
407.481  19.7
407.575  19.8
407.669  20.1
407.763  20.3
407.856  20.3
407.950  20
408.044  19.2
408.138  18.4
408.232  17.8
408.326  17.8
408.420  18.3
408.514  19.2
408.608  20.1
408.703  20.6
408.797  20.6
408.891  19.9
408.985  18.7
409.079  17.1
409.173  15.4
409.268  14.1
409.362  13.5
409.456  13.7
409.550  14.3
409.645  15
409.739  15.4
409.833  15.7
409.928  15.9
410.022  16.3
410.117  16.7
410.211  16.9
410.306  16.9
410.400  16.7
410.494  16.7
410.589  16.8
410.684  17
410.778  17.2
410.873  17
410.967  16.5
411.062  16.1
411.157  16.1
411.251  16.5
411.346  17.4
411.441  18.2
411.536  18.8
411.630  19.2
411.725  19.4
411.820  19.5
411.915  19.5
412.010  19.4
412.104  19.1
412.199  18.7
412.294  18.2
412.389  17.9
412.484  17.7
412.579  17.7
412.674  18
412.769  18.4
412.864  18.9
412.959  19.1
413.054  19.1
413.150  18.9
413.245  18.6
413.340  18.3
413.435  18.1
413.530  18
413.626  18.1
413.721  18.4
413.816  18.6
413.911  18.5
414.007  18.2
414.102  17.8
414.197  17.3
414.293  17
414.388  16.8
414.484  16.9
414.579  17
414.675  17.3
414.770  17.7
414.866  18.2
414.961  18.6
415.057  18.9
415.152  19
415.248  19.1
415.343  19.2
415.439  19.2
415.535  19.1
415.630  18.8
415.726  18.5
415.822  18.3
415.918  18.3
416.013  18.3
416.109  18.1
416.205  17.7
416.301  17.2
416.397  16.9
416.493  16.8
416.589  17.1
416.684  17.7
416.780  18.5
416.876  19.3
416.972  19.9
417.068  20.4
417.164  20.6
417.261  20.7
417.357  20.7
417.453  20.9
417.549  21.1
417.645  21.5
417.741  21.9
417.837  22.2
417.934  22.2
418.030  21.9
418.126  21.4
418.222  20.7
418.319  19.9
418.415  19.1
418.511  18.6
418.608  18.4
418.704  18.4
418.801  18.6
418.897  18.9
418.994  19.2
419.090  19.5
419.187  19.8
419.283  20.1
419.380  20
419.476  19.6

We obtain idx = 0.201 nm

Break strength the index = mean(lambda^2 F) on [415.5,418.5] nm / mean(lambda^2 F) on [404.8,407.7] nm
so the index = 1.09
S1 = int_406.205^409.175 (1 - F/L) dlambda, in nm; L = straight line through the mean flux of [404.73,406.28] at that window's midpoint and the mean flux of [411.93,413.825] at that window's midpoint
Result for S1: -0.21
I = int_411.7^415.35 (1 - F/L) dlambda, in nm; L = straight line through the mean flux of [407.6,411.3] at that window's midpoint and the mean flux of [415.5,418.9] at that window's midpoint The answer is 0.02 nm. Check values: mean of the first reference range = 17.3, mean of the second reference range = 19.4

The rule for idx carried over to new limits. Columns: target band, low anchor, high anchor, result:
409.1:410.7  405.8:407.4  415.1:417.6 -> 0.29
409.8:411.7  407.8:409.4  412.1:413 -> 0.14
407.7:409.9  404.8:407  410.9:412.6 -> 0.08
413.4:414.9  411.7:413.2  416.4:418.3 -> 0.12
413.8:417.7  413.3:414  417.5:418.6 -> 0.19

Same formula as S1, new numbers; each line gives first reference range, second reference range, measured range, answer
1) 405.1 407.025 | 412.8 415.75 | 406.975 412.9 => 0.16 nm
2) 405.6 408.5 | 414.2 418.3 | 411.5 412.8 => 0.03 nm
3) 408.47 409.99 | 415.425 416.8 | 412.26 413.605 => -0.07 nm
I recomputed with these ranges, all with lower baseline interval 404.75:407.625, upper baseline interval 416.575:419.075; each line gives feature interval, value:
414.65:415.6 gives 0.05 nm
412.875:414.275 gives 0.09 nm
